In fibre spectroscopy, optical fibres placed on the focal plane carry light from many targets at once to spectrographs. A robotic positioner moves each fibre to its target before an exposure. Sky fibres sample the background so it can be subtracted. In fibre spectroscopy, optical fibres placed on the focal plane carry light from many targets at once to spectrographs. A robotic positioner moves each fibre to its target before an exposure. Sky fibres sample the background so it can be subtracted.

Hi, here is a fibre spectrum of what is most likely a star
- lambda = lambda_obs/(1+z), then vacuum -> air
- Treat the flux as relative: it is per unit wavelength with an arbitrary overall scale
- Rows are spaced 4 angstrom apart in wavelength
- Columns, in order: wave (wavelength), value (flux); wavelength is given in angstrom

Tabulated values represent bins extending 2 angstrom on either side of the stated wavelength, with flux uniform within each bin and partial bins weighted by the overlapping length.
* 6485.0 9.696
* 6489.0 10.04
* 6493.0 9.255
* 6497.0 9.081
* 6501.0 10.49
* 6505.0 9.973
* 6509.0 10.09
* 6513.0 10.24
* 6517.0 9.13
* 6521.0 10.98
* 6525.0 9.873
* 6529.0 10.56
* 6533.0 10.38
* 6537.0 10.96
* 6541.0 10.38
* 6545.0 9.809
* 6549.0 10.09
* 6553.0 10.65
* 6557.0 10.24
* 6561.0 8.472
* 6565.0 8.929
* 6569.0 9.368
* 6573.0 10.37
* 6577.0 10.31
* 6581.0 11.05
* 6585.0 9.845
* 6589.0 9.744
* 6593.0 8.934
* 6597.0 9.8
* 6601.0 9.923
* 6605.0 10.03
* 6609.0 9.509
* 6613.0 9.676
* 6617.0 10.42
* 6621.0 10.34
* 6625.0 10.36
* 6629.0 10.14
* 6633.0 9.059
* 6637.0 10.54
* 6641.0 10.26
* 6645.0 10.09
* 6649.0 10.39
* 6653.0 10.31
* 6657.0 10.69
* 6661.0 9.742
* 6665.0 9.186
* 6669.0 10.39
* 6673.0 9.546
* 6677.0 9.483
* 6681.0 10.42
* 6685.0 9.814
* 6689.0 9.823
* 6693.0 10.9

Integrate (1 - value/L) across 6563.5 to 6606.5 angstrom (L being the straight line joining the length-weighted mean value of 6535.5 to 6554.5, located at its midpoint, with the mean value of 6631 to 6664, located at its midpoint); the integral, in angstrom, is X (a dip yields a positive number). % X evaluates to 1.69 angstrom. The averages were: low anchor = 10.4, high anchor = 10.1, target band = 9.85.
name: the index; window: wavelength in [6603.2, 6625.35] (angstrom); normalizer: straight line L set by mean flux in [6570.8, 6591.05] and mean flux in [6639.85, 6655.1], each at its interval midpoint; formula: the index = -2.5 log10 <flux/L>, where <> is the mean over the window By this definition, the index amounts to 0.02 mag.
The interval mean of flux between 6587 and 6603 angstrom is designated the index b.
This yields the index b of 9.6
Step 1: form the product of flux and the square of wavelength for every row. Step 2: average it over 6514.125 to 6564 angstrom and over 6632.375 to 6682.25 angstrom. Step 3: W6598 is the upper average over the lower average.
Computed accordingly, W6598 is 1.03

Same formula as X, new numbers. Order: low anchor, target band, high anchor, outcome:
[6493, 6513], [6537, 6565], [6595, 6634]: -0.1 angstrom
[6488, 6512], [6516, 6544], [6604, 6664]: -1.3 angstrom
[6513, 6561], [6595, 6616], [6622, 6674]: 0.6 angstrom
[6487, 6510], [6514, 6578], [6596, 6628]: -0.9 angstrom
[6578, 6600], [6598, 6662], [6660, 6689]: -1.6 angstrom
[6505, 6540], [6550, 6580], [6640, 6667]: 1.1 angstrom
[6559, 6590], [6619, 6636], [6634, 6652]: 0.2 angstrom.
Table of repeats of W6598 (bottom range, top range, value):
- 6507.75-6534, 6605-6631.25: 1.02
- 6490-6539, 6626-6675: 1.04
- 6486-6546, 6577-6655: 1.03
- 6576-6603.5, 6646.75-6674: 1.03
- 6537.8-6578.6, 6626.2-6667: 1.04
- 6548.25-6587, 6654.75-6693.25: 1.04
